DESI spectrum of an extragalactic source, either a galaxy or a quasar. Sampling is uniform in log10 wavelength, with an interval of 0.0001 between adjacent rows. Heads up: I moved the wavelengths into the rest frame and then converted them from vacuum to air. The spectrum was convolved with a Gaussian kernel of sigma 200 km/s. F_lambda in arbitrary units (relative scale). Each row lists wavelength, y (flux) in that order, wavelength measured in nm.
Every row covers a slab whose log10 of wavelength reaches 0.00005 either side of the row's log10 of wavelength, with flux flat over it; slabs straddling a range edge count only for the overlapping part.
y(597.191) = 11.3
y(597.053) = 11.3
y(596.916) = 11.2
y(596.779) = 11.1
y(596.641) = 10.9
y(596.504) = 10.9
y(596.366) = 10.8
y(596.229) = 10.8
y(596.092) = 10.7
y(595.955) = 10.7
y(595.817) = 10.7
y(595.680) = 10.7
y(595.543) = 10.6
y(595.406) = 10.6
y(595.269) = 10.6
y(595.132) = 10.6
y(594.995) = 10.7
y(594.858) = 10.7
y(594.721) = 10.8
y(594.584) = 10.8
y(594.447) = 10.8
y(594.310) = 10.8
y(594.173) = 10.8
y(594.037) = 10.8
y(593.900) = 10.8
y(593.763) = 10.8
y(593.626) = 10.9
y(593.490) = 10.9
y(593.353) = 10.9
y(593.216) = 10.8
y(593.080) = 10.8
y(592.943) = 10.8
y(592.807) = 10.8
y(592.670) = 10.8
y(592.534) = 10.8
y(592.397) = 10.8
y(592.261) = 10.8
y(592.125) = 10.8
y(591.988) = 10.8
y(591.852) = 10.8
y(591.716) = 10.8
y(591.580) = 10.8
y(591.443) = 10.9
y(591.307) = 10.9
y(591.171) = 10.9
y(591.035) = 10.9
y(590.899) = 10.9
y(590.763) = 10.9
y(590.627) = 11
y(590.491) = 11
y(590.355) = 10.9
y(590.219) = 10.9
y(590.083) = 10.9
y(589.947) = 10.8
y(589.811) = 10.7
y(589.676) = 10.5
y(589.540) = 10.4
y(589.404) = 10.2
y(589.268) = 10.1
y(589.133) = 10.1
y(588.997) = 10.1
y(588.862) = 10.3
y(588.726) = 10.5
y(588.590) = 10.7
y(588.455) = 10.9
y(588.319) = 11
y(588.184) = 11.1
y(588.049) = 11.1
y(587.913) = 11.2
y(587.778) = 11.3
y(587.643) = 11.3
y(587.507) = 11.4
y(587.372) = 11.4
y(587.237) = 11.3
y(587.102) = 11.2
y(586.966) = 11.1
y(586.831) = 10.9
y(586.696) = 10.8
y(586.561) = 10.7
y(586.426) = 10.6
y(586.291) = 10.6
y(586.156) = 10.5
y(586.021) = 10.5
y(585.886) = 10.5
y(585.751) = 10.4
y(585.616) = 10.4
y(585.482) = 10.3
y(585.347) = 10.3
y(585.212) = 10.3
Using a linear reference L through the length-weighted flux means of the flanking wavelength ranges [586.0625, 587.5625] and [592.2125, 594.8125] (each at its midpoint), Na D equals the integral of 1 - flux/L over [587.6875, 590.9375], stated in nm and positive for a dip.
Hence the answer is 0.05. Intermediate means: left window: 10.9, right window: 10.8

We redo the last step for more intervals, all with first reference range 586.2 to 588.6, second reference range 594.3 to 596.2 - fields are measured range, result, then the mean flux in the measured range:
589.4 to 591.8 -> 0.02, 10.8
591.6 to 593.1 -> 0.00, 10.8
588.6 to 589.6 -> 0.06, 10.3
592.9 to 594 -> -0.01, 10.8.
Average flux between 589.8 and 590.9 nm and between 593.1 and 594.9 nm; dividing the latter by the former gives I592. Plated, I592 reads 0.99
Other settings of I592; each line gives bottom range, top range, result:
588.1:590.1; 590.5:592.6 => 1.03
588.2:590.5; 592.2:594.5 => 1.02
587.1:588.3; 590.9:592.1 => 0.96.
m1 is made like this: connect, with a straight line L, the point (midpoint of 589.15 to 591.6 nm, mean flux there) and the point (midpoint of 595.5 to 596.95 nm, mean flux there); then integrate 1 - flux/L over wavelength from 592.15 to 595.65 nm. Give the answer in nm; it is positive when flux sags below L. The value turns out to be 0.006 nm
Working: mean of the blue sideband 10.7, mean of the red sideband 10.8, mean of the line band 10.8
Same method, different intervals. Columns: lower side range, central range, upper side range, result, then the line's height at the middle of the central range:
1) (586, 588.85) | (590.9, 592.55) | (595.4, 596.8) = 0.003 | 10.9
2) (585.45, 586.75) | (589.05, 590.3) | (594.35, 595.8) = 0.011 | 10.6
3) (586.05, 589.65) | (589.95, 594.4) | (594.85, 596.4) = -0.048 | 10.7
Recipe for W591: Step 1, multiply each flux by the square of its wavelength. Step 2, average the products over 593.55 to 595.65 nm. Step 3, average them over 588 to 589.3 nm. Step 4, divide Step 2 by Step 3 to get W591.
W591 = 1.03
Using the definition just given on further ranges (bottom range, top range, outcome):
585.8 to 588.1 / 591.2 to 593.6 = 1.01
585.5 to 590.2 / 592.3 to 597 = 1.03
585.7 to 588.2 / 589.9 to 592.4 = 1.01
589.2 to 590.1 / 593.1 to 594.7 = 1.05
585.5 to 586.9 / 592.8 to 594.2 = 1.05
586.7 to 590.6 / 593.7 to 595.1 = 1.01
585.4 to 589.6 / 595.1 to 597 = 1.03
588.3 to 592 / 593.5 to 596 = 1.02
